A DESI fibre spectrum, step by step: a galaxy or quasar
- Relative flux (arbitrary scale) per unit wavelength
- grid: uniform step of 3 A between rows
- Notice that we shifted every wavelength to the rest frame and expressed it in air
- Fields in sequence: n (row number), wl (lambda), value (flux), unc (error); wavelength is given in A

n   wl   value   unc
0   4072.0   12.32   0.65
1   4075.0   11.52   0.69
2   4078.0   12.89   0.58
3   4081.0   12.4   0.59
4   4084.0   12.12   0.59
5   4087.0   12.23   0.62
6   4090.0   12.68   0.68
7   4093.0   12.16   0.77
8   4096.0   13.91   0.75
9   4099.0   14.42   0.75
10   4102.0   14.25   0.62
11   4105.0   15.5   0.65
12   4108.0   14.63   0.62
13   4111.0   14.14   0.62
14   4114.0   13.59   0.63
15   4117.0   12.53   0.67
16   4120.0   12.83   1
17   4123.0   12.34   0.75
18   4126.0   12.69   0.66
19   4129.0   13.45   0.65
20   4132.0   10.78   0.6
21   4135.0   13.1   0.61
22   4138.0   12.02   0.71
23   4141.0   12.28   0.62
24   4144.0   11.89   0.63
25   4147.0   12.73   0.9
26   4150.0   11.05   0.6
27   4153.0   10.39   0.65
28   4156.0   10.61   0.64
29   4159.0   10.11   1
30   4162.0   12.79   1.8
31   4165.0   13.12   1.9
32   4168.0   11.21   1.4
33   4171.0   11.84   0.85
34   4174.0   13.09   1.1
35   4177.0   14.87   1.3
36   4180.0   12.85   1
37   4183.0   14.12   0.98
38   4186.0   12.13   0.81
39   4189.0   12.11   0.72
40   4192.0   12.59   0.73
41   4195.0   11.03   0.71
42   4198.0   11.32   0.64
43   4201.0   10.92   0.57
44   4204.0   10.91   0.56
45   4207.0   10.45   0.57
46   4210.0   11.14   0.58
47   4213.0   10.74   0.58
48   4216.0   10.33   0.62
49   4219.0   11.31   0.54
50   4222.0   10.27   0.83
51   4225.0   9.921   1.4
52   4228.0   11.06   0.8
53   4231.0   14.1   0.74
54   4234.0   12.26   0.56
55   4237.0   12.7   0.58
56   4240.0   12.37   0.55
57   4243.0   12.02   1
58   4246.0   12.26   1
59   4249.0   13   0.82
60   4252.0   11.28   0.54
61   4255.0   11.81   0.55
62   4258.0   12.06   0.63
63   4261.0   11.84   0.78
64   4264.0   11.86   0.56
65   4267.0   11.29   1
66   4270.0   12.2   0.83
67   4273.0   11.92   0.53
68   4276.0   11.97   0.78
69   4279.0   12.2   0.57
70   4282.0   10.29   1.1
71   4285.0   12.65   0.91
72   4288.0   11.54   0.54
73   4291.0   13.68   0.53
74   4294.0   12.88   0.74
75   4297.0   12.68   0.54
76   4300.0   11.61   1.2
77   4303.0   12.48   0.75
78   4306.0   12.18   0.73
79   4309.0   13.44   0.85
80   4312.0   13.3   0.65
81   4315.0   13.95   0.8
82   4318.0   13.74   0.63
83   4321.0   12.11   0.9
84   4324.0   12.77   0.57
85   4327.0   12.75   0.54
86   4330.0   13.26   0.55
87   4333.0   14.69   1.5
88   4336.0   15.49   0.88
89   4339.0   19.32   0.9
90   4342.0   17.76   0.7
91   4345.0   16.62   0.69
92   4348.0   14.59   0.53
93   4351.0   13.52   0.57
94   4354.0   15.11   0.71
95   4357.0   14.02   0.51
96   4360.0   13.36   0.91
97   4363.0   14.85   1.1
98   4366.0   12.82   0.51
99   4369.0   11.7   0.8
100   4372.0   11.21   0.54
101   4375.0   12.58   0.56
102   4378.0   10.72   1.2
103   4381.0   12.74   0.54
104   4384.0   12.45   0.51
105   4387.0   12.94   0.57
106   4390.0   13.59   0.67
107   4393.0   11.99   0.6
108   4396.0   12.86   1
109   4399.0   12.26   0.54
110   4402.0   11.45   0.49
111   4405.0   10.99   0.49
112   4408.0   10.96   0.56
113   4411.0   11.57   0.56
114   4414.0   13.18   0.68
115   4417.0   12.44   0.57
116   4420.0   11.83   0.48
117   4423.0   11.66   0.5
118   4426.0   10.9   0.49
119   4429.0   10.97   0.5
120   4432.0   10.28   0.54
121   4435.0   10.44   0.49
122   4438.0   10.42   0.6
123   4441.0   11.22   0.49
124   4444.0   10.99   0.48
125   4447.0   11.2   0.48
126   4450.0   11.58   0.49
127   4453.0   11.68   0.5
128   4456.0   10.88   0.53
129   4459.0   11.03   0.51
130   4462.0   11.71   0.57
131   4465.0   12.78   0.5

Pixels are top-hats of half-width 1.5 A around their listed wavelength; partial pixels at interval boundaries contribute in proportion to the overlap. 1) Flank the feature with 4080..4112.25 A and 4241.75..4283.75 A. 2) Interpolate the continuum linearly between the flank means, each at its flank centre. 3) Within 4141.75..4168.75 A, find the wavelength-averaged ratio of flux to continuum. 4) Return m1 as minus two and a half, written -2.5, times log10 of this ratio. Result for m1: 0.12 mag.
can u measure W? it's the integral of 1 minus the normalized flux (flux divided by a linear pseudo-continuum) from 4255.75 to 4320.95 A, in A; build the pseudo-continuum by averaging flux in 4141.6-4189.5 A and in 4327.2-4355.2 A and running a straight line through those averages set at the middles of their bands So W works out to 9.58 A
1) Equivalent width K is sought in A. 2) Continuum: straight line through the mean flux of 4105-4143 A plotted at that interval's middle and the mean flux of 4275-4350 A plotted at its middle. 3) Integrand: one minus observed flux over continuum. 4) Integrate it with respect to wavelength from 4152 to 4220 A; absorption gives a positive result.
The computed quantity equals 7.20 A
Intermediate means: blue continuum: 13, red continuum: 13.5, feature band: 11.8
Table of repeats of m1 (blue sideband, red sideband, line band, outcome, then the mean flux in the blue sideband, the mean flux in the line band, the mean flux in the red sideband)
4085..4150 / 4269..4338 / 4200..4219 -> 0.20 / 13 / 10.8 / 12.8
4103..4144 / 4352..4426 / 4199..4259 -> 0.11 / 13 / 11.5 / 12.4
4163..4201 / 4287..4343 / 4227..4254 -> 0.05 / 12.5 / 12.4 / 13.6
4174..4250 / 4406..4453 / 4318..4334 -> -0.14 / 11.9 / 13.1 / 11.3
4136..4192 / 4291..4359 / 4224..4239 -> 0.08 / 12.2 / 12.1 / 14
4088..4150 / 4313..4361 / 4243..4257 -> 0.16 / 13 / 12.1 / 14.6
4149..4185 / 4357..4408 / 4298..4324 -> -0.04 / 12.2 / 12.8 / 12.4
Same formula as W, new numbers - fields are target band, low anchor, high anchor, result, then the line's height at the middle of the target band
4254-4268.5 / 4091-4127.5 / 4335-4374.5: 2.48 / 14.2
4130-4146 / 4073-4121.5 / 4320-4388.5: 1.49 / 13.3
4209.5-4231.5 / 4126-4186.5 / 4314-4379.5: 3.17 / 12.8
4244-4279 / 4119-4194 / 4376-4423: 0.69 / 12.2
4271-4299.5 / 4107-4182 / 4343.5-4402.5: 1.47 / 12.8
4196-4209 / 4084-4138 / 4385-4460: 1.84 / 12.7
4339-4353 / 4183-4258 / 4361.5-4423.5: -4.55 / 12.1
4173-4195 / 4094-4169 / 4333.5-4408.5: -0.22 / 12.8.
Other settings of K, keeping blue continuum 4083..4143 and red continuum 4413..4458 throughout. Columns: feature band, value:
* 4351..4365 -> -3.0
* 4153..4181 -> 1.3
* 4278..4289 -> 0.4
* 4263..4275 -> 0.4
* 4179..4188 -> -0.2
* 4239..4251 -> 0.0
